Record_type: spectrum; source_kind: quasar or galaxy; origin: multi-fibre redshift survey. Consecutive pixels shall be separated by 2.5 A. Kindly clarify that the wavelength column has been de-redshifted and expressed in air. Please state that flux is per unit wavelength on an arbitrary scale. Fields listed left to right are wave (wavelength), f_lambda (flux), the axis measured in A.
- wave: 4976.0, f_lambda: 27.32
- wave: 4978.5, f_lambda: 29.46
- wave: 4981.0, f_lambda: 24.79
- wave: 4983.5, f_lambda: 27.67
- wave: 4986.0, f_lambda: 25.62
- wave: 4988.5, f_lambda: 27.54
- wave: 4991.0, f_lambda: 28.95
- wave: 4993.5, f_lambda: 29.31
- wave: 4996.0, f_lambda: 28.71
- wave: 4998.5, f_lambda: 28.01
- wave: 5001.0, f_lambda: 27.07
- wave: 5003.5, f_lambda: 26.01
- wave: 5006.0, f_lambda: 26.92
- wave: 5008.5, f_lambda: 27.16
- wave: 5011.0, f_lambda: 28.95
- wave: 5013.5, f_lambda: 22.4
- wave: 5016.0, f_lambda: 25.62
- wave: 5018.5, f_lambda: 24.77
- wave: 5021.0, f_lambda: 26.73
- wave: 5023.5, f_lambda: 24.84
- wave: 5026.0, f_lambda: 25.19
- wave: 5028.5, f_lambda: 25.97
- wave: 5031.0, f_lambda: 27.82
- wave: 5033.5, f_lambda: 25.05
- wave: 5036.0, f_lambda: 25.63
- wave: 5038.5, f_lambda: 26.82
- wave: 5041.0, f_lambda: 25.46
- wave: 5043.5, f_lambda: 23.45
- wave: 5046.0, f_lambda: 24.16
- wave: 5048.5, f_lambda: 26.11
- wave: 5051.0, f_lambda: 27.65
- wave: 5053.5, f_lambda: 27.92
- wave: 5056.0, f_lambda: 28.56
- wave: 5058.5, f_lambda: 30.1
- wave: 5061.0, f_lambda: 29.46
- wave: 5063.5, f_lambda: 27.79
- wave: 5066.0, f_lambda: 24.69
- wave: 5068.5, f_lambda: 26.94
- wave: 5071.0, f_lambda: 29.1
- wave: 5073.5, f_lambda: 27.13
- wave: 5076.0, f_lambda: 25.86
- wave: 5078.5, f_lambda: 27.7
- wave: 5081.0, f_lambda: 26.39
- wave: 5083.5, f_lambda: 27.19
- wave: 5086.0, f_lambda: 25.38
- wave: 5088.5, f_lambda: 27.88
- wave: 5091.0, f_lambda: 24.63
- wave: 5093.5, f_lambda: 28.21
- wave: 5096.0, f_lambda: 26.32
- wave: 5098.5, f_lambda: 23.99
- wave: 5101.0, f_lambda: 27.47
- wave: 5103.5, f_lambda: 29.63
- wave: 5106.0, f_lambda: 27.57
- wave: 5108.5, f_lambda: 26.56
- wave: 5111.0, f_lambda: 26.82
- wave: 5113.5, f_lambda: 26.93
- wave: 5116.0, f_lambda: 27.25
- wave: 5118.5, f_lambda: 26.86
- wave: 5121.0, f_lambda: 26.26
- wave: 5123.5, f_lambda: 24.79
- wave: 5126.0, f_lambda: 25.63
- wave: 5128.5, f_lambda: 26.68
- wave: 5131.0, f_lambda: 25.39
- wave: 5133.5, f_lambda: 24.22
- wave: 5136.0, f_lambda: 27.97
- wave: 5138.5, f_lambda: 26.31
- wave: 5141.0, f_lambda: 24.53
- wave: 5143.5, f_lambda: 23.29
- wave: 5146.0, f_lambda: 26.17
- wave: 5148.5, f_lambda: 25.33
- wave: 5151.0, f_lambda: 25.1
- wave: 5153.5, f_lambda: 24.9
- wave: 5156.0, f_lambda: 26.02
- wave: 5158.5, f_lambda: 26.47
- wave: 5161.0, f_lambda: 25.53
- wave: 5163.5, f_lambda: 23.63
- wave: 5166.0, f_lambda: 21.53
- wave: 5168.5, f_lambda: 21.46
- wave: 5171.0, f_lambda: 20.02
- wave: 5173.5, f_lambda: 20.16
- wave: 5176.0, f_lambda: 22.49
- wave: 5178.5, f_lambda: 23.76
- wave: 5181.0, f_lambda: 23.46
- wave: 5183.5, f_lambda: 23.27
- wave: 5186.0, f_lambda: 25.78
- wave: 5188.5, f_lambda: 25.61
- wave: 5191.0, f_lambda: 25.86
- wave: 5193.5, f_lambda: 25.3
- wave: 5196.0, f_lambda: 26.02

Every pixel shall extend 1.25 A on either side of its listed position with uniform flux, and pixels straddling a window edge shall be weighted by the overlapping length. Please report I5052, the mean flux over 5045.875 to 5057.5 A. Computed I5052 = 27.2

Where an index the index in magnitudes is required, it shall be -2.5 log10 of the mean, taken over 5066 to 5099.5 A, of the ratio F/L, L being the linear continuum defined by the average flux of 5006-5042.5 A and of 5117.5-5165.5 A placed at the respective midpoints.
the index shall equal -0.04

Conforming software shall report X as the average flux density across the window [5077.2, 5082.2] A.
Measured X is 27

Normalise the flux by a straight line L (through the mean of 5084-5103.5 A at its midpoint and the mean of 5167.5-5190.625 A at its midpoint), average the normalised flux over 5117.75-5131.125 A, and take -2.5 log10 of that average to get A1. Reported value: -0.03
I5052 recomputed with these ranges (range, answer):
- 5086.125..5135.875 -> 26.5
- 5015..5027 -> 25.4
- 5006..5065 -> 26.4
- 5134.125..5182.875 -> 24.1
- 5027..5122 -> 26.8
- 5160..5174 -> 22.1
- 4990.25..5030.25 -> 26.6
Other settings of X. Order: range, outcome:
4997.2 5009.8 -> 27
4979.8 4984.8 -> 26.2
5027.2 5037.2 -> 26.1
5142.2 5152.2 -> 25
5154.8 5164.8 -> 25.4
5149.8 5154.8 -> 25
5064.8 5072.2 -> 26.9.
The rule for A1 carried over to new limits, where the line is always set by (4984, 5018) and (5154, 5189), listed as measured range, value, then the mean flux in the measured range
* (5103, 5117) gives -0.11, 27.3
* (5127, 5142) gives -0.07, 25.9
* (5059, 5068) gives -0.07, 27.5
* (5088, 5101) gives -0.05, 26.2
